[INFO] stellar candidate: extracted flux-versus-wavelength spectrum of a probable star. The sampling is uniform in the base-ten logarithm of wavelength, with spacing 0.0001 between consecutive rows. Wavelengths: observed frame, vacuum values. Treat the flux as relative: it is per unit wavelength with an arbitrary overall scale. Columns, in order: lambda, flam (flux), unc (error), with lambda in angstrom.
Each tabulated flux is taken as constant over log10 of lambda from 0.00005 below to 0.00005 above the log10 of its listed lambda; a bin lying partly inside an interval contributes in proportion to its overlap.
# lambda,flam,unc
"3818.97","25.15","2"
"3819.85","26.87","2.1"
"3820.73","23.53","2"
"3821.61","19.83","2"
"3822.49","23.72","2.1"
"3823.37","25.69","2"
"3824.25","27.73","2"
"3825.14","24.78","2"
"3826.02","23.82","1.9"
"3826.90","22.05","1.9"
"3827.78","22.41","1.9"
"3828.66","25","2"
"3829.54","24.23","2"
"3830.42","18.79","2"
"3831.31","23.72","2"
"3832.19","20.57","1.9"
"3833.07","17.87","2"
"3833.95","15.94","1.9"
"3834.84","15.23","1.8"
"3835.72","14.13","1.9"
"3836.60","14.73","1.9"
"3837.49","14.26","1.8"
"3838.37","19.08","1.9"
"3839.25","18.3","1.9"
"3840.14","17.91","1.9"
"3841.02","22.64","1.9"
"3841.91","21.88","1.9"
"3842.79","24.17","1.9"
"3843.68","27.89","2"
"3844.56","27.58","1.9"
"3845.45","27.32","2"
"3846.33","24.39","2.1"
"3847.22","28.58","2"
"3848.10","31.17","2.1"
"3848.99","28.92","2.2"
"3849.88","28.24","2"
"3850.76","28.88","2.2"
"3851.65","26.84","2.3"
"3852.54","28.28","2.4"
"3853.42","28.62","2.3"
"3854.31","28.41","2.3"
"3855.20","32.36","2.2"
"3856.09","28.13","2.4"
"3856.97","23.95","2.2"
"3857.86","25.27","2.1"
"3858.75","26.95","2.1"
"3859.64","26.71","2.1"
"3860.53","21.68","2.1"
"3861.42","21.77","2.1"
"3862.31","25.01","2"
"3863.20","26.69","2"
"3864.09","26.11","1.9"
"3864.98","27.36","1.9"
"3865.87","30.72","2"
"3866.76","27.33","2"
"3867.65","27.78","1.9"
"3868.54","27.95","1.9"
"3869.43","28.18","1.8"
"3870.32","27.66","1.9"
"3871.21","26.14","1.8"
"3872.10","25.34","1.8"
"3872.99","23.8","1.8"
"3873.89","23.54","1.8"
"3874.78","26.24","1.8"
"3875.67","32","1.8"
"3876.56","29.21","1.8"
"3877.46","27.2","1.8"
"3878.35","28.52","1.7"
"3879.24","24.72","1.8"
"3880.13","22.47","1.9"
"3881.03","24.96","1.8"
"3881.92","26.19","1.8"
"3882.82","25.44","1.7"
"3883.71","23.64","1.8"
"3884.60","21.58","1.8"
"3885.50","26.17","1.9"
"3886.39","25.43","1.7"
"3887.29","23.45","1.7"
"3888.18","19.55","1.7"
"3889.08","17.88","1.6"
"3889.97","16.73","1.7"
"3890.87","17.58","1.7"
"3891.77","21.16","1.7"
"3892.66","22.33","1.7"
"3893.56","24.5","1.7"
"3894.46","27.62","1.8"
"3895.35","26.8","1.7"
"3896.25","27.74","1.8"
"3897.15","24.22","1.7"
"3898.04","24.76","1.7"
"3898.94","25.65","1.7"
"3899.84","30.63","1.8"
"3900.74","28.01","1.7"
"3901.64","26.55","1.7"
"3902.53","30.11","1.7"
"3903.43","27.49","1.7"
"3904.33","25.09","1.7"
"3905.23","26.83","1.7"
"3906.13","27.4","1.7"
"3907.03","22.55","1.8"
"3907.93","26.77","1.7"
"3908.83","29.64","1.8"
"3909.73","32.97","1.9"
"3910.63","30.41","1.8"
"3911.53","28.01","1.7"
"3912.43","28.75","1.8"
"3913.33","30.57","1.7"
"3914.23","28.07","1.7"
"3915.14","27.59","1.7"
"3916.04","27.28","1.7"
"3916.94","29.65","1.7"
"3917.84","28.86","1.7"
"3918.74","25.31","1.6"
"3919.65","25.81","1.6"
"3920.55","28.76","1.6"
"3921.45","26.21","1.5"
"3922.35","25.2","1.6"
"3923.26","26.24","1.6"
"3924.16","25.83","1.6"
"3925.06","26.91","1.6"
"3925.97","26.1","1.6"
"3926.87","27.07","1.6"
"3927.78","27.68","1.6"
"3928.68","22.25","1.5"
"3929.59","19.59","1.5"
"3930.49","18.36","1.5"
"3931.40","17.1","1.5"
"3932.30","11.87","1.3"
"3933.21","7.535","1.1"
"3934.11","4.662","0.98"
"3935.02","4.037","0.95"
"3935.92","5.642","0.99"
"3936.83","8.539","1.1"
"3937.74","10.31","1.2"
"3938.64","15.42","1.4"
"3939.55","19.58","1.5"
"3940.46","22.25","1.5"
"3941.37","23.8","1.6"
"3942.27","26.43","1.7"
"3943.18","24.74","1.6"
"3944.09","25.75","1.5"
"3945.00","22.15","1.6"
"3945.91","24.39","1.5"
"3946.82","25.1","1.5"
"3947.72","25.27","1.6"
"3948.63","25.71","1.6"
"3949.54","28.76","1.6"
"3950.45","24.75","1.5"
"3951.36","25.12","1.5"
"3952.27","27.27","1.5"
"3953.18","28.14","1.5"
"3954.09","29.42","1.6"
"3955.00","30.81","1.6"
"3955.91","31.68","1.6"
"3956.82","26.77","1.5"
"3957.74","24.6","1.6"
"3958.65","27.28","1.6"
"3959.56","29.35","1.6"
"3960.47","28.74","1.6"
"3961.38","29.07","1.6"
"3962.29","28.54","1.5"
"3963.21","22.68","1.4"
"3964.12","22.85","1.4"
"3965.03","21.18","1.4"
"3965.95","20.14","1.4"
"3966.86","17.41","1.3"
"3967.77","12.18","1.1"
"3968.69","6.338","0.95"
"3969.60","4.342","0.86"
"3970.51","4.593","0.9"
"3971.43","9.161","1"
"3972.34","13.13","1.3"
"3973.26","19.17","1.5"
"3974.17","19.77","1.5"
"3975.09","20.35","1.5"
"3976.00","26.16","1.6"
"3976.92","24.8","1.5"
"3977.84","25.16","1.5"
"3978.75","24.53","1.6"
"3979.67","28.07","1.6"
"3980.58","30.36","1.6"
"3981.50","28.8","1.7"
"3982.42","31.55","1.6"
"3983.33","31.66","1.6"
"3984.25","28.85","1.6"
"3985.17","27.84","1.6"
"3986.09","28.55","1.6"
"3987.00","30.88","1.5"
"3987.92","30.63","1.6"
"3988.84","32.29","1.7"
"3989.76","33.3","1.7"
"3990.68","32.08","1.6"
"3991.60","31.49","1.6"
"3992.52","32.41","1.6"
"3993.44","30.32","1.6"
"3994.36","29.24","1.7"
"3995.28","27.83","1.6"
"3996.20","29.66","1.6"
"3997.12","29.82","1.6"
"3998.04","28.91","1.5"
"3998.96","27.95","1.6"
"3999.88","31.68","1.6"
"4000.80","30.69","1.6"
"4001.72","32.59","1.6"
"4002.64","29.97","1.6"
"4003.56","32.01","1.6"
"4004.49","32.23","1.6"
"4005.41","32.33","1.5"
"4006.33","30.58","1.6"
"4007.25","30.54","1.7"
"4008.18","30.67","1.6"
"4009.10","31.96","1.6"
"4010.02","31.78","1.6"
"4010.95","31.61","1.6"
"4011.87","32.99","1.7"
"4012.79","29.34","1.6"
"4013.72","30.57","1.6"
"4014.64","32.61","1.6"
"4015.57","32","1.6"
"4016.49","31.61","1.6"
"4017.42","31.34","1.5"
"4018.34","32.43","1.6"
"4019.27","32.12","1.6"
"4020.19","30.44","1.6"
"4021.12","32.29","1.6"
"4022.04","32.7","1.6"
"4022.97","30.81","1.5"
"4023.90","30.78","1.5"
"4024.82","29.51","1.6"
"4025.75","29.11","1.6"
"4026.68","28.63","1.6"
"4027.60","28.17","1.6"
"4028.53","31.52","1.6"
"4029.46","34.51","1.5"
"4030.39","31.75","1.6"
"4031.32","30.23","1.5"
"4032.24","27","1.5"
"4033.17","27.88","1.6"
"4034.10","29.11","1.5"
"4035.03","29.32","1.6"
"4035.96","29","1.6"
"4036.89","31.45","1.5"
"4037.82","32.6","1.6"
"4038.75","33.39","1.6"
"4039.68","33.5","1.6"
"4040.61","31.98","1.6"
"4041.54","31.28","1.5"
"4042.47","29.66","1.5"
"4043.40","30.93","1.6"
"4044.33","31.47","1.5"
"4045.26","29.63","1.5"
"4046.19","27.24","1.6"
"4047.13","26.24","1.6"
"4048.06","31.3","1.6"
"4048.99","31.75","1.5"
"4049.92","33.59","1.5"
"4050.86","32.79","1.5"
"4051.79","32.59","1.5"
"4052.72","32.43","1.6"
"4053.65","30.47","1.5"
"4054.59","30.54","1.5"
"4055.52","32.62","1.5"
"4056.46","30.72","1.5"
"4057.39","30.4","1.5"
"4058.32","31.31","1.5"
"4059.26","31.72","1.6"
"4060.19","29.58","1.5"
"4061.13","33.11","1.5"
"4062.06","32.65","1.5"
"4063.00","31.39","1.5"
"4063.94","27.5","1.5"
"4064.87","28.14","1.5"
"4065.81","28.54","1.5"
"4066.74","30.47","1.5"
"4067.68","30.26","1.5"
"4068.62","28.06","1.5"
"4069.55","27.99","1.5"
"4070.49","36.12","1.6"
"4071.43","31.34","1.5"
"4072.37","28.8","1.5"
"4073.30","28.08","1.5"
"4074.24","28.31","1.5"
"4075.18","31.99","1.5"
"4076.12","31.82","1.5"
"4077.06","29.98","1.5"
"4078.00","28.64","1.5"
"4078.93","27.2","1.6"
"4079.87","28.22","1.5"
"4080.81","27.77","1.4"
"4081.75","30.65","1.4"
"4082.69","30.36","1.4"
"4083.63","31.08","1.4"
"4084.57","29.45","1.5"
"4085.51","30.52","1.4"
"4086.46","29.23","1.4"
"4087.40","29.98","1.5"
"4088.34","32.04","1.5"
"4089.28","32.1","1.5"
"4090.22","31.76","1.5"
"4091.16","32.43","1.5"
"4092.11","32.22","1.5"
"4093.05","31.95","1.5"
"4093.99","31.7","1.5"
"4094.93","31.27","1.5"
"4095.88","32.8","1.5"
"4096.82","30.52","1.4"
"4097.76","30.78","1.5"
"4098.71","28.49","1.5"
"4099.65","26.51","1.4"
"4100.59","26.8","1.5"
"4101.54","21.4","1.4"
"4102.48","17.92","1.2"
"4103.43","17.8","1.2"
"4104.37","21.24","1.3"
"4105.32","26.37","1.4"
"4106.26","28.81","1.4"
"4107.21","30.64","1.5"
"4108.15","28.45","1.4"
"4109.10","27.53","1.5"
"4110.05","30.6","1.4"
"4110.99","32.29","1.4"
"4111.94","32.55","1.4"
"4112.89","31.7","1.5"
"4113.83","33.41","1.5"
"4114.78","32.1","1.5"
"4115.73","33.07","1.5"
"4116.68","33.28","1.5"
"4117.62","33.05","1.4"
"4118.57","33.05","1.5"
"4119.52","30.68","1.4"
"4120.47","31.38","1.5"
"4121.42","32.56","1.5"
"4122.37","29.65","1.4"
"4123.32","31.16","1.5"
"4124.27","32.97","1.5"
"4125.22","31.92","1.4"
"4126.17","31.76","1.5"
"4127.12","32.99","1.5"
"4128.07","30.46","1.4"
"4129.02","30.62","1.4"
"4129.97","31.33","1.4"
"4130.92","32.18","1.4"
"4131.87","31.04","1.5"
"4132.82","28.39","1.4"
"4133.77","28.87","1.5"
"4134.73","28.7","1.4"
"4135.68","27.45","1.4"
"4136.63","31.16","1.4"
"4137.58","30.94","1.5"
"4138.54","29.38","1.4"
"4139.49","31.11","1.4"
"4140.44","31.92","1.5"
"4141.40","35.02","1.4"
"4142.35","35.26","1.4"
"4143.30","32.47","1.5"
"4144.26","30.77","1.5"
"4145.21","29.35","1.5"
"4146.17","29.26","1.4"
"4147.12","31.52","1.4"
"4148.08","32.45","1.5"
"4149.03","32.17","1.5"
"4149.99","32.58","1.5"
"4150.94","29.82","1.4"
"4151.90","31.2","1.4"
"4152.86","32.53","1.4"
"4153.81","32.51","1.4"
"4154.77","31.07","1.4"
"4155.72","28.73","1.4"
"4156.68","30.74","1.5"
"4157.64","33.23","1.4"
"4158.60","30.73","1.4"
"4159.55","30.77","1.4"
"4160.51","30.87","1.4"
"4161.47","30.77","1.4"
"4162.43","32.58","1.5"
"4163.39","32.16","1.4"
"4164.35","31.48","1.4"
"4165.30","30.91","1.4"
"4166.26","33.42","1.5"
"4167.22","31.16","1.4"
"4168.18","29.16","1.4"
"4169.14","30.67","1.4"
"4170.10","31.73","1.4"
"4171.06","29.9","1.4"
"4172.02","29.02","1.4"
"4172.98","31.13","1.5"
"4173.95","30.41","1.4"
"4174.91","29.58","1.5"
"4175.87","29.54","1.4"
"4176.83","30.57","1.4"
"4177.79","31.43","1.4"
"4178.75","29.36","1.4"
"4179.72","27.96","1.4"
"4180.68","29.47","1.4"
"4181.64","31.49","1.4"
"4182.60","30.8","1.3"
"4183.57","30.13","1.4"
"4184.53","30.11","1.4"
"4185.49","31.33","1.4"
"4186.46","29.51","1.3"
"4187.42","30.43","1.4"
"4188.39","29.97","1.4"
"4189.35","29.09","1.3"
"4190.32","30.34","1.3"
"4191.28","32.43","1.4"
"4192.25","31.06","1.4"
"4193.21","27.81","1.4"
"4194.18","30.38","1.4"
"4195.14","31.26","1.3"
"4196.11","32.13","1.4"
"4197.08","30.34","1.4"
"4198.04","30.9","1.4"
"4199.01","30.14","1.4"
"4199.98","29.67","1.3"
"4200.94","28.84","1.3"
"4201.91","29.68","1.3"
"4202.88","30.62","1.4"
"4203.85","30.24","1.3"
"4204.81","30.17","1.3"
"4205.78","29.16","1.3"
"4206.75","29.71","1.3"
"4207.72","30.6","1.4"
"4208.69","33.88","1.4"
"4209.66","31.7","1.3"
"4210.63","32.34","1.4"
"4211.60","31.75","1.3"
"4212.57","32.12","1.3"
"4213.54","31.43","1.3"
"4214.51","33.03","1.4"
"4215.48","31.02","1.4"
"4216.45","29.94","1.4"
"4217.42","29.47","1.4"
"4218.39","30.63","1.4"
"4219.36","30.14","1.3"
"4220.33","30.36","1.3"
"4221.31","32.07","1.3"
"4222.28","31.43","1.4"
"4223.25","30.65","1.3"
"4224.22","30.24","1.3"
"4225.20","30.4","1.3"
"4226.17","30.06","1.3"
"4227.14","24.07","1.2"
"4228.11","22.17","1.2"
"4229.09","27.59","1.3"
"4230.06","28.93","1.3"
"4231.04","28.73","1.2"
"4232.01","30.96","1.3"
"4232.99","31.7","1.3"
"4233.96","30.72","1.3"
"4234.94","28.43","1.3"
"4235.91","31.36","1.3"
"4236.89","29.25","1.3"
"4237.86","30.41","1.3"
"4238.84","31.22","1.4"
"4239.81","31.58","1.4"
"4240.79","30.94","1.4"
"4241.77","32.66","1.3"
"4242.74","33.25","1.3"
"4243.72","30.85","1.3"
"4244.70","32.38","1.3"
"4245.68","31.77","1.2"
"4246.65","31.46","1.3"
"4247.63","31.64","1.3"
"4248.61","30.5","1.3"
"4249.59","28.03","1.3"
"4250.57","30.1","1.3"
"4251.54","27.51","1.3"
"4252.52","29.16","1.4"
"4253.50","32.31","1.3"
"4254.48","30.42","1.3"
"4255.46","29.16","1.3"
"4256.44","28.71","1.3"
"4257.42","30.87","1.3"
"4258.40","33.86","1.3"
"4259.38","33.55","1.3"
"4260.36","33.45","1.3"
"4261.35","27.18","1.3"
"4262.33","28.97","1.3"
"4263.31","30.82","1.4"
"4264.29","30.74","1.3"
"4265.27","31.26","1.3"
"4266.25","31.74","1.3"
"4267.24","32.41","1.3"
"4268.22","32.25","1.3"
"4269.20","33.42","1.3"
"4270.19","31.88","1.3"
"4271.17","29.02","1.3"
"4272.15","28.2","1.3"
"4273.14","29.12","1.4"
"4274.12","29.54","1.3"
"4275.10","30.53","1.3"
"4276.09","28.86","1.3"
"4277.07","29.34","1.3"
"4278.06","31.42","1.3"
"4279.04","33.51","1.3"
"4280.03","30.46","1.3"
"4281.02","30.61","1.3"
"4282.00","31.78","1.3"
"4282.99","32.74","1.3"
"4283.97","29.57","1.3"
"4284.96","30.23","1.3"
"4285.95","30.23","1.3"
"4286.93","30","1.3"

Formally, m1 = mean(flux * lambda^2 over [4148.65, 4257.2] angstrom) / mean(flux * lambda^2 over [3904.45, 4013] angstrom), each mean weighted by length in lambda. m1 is 1.36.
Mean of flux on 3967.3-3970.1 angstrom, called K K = 7.64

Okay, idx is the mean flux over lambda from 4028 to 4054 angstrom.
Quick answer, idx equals 30.9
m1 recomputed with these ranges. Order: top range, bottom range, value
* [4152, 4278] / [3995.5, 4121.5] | 1.08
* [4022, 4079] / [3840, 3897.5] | 1.30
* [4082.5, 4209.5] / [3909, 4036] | 1.27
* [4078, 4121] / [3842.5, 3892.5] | 1.29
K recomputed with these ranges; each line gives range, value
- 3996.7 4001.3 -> 29.9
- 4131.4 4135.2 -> 29.2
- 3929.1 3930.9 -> 19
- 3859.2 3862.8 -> 23.8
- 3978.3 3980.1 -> 26.2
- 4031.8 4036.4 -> 28.4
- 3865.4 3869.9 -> 28.4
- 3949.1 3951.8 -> 26.2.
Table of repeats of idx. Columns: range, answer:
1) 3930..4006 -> 24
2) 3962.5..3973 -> 14.4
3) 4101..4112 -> 26.1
